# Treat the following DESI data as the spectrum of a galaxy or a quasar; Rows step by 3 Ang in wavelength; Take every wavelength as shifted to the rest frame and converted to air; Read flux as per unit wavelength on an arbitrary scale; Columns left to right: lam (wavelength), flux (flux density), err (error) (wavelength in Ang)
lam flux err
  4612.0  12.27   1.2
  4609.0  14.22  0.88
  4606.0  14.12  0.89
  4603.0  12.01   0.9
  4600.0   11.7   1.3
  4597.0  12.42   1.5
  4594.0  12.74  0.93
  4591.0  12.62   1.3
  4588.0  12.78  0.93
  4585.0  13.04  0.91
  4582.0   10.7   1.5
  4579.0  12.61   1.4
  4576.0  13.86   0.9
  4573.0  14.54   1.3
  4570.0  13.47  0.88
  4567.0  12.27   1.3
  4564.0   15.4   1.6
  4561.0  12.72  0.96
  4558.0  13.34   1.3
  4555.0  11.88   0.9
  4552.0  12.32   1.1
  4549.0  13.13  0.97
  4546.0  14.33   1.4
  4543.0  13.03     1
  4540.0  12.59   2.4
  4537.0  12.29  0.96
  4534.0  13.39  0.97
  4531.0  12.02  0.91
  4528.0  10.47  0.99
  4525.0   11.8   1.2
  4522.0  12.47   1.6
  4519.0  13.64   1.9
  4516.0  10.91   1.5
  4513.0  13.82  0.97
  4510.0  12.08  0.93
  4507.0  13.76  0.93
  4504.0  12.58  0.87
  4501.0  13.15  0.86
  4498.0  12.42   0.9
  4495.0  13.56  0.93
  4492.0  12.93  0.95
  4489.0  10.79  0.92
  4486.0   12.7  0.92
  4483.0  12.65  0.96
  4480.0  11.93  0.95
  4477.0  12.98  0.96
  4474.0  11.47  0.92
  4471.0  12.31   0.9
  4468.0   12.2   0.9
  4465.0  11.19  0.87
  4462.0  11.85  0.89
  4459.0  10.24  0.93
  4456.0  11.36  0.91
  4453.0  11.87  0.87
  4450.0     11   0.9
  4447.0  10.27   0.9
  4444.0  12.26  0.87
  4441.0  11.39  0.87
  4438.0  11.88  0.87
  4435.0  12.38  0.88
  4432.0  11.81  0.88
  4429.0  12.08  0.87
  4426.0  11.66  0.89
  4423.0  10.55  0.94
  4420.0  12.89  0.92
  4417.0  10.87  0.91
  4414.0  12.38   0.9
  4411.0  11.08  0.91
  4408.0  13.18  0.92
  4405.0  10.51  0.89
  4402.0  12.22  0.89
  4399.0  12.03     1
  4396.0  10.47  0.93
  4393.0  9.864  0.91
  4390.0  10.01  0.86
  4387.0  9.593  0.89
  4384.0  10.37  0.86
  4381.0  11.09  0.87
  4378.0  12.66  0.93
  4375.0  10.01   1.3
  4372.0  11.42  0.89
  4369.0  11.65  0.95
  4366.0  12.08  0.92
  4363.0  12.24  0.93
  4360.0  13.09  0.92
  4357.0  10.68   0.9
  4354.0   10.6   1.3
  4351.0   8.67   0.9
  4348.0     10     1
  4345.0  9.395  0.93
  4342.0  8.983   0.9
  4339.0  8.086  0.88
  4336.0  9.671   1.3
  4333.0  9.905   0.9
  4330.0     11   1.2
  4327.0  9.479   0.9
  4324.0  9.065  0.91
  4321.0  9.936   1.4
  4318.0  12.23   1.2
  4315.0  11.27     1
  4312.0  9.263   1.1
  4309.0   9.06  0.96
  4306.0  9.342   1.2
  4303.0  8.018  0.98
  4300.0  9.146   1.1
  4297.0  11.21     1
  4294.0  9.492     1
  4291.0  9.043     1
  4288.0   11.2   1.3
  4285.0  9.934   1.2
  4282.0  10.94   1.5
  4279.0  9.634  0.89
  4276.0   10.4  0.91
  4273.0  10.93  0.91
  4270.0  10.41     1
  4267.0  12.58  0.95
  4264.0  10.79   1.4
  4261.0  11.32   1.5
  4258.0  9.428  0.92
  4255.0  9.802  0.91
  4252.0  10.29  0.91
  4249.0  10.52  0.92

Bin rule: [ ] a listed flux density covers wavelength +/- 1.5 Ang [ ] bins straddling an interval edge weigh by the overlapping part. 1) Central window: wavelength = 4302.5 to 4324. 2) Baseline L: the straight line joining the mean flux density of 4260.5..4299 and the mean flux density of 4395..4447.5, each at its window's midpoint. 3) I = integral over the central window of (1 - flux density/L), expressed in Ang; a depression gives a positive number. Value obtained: 1.86 Ang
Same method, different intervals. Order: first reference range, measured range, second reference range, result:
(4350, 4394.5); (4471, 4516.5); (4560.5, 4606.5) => -1.7 Ang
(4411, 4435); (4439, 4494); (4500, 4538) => 1.5 Ang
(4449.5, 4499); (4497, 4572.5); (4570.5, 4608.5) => -2.3 Ang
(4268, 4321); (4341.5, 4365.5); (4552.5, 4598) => 0.3 Ang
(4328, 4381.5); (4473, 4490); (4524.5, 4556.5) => -0.4 Ang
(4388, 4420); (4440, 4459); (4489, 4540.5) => 0.9 Ang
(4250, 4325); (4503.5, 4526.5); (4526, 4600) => -0.5 Ang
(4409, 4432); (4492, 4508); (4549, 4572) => -0.7 Ang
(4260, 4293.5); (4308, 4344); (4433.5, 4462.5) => 3.4 Ang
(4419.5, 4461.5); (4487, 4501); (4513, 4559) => -0.5 Ang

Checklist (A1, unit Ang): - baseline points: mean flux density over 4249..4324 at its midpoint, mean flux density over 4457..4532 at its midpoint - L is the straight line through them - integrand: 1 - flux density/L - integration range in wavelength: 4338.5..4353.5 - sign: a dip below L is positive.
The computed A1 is 2.2 Ang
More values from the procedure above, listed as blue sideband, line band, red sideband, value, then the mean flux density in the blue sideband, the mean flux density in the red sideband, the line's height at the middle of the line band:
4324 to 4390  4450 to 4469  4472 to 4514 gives 1.1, 10.5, 12.6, 12.1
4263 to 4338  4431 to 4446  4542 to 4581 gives -0.1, 10.1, 13.3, 11.8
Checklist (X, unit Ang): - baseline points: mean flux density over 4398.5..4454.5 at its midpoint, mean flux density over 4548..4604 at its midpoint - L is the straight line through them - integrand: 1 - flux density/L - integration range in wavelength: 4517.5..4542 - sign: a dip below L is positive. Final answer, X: 0.2 Ang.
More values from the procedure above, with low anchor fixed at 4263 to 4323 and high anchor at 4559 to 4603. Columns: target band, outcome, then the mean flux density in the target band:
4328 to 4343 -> 1.5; 9.55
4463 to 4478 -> -0.2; 12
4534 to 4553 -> -0.7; 13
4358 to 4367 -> -1.3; 12.4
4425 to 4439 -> -0.6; 12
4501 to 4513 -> -0.8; 13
